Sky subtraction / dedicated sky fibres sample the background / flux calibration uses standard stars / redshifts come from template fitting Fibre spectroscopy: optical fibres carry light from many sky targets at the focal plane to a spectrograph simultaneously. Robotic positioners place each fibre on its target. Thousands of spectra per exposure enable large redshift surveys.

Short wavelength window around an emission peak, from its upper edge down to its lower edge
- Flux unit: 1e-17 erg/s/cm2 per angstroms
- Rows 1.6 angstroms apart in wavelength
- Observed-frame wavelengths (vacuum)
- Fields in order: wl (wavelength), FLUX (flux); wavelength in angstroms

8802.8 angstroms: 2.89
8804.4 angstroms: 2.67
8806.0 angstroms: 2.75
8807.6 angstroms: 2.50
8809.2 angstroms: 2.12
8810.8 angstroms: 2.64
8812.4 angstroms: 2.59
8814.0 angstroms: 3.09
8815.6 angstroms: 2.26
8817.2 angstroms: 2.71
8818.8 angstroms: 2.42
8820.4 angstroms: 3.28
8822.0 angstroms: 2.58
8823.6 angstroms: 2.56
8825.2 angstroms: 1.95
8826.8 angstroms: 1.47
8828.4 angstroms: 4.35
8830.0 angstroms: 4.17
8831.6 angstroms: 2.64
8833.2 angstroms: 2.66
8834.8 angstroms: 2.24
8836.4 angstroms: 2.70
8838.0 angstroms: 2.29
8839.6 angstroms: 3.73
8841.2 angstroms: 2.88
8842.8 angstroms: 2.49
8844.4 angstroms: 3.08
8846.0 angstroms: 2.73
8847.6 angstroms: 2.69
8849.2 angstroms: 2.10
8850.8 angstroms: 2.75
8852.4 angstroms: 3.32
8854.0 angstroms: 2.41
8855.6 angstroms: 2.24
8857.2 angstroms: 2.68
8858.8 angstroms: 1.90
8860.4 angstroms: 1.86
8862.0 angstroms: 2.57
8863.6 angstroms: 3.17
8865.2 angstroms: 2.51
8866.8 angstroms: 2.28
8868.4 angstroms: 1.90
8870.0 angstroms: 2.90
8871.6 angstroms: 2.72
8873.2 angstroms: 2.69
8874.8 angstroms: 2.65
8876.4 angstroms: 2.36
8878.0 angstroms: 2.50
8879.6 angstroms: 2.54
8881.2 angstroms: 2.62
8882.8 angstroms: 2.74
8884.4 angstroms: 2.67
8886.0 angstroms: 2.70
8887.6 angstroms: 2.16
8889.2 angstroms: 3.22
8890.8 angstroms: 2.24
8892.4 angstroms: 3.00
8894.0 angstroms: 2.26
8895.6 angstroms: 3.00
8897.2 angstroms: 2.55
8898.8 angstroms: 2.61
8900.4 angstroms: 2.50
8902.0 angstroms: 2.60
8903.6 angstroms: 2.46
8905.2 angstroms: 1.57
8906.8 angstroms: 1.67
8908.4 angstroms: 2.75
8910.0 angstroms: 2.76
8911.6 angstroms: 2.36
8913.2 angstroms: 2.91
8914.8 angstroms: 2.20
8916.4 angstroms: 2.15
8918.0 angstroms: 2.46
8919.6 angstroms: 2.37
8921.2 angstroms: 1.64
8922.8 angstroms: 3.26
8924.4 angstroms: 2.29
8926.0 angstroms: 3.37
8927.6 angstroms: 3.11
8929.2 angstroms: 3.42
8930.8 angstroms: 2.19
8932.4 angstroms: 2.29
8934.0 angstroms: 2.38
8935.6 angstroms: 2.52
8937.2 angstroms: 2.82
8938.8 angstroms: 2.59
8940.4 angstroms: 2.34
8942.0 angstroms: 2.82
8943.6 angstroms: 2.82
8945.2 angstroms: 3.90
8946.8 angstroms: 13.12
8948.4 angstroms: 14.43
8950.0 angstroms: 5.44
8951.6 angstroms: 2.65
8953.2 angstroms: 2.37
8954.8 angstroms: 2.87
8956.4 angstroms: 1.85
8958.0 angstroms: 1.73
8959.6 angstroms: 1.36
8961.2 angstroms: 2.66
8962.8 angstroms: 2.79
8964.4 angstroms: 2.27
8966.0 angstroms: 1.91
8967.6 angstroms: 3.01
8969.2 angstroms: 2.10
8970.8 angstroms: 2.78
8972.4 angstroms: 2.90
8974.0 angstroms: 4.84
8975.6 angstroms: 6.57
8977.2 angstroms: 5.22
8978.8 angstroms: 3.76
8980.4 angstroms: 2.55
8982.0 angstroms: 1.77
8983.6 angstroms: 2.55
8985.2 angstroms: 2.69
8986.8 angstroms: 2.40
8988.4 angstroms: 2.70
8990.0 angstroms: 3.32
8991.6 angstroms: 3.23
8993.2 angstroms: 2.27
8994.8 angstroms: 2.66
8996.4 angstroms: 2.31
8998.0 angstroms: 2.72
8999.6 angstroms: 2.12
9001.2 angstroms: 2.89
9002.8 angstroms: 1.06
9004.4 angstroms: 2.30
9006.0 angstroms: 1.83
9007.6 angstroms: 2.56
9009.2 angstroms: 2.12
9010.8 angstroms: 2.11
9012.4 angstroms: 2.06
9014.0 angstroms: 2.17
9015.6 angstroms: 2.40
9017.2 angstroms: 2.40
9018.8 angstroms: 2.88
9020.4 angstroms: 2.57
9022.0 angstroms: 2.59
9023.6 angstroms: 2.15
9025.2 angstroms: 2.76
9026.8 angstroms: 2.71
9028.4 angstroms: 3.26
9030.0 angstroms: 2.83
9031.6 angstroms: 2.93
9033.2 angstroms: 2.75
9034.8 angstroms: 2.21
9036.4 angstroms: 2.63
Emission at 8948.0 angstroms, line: H-alpha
